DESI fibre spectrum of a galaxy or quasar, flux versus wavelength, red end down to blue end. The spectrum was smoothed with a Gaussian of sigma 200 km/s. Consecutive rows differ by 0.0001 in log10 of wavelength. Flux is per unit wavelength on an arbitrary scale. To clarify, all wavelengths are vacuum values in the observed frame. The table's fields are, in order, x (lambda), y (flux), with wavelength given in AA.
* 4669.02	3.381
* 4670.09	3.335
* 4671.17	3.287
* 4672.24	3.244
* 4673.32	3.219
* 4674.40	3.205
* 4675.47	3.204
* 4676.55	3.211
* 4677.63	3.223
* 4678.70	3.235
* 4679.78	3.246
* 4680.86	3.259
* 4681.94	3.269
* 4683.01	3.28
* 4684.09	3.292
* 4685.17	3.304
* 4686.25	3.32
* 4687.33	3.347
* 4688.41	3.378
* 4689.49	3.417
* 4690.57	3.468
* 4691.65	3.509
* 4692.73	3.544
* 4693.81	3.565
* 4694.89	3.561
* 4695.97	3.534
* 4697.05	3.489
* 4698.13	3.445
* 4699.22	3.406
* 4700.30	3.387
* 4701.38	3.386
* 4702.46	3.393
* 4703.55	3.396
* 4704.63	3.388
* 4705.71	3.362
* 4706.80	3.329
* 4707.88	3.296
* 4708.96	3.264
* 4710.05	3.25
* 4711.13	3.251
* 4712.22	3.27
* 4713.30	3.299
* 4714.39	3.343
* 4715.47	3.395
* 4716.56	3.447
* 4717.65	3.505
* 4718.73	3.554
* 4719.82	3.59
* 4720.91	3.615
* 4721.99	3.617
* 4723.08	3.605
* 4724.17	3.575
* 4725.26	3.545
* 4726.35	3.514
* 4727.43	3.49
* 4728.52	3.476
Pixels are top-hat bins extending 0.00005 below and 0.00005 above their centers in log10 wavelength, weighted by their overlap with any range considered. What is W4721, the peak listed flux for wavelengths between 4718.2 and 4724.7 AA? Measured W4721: 3.617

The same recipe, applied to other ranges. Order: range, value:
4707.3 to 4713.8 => 3.299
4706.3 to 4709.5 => 3.329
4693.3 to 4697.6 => 3.565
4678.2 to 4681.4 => 3.259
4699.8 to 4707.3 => 3.396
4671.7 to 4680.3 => 3.246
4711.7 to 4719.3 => 3.554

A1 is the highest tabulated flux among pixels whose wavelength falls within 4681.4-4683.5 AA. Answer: 3.28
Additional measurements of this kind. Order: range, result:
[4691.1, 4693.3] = 3.544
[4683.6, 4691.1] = 3.468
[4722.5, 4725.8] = 3.605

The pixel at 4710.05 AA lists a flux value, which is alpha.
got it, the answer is 3.25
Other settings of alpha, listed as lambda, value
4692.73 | 3.544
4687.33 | 3.347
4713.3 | 3.299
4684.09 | 3.292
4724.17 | 3.575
